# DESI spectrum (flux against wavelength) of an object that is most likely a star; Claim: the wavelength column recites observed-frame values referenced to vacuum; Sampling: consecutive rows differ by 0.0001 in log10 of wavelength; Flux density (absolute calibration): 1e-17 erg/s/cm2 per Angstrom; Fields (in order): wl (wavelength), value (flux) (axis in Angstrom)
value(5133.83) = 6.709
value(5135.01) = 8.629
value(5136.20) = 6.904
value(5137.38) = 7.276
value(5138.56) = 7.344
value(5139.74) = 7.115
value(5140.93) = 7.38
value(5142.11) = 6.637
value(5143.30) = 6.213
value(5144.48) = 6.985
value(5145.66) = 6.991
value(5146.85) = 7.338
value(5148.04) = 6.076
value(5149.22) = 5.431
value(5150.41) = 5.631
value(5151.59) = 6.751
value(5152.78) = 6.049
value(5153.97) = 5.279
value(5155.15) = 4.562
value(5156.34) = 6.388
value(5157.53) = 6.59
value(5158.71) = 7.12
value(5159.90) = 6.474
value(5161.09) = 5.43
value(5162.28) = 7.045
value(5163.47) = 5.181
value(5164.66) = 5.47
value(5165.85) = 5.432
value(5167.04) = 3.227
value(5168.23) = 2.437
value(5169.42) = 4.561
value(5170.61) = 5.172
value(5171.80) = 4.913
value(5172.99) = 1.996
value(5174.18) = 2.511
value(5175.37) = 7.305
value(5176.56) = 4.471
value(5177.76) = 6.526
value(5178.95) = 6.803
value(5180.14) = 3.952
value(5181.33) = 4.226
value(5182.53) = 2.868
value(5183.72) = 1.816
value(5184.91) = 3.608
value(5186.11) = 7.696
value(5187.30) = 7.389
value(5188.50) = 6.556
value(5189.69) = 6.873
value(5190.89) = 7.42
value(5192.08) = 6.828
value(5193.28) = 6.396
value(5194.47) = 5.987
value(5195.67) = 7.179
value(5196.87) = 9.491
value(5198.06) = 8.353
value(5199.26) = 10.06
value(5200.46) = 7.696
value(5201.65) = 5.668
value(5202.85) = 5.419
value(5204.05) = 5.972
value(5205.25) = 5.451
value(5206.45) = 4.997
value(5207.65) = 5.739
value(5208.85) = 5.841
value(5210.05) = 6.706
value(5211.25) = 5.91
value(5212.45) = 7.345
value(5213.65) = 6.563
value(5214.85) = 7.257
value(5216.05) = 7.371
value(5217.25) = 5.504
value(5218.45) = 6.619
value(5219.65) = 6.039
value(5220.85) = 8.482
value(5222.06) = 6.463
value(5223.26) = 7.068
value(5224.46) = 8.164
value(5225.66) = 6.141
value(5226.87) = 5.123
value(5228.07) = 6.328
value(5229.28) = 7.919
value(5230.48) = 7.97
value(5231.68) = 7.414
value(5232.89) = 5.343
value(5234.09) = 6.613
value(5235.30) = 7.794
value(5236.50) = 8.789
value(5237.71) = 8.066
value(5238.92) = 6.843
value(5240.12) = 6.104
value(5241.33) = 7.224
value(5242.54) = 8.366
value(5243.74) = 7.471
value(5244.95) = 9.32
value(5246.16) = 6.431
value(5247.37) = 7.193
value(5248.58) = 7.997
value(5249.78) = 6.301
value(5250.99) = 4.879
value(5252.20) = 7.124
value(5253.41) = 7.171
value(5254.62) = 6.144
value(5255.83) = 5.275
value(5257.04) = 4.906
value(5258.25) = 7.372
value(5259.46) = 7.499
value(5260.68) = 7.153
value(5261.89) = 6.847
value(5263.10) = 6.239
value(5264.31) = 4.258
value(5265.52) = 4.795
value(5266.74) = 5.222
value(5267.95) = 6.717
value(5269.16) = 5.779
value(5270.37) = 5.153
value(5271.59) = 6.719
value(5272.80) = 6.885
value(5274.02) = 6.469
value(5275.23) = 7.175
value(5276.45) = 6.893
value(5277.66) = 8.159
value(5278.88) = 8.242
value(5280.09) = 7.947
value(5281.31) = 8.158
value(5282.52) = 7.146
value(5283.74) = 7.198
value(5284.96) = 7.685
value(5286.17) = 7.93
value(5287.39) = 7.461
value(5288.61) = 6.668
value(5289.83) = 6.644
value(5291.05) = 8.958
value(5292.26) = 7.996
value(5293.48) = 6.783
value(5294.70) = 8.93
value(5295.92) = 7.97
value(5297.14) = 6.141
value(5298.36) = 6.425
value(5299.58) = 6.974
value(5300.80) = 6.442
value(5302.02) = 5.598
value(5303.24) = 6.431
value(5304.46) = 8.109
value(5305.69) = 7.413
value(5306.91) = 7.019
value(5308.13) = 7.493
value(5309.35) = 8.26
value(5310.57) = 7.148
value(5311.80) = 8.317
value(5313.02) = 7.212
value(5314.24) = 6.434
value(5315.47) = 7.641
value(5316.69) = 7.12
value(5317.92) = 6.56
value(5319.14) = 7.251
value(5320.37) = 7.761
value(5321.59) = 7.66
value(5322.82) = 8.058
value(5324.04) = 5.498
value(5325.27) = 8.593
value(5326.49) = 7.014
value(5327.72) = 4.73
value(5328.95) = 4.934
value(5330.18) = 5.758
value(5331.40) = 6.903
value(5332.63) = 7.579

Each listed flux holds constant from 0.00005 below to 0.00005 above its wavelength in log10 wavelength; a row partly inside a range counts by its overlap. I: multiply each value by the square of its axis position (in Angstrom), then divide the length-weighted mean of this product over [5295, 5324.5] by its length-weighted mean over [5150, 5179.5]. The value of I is 1.42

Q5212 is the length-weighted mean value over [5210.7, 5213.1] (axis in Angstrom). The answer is 6.64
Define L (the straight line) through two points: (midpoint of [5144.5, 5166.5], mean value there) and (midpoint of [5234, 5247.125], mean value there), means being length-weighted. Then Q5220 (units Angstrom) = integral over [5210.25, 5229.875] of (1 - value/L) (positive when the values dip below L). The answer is 1.2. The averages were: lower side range 6.08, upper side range 7.57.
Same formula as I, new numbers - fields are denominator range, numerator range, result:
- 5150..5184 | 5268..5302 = 1.48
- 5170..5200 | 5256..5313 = 1.24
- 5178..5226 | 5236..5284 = 1.09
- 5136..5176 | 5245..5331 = 1.26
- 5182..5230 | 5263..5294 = 1.09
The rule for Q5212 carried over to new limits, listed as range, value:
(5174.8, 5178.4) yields 6.09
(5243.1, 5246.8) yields 7.74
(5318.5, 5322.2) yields 7.56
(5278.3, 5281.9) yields 8.12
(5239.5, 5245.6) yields 7.69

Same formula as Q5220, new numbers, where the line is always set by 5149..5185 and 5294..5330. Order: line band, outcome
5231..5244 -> -2.7 Angstrom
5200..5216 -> -1.8 Angstrom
